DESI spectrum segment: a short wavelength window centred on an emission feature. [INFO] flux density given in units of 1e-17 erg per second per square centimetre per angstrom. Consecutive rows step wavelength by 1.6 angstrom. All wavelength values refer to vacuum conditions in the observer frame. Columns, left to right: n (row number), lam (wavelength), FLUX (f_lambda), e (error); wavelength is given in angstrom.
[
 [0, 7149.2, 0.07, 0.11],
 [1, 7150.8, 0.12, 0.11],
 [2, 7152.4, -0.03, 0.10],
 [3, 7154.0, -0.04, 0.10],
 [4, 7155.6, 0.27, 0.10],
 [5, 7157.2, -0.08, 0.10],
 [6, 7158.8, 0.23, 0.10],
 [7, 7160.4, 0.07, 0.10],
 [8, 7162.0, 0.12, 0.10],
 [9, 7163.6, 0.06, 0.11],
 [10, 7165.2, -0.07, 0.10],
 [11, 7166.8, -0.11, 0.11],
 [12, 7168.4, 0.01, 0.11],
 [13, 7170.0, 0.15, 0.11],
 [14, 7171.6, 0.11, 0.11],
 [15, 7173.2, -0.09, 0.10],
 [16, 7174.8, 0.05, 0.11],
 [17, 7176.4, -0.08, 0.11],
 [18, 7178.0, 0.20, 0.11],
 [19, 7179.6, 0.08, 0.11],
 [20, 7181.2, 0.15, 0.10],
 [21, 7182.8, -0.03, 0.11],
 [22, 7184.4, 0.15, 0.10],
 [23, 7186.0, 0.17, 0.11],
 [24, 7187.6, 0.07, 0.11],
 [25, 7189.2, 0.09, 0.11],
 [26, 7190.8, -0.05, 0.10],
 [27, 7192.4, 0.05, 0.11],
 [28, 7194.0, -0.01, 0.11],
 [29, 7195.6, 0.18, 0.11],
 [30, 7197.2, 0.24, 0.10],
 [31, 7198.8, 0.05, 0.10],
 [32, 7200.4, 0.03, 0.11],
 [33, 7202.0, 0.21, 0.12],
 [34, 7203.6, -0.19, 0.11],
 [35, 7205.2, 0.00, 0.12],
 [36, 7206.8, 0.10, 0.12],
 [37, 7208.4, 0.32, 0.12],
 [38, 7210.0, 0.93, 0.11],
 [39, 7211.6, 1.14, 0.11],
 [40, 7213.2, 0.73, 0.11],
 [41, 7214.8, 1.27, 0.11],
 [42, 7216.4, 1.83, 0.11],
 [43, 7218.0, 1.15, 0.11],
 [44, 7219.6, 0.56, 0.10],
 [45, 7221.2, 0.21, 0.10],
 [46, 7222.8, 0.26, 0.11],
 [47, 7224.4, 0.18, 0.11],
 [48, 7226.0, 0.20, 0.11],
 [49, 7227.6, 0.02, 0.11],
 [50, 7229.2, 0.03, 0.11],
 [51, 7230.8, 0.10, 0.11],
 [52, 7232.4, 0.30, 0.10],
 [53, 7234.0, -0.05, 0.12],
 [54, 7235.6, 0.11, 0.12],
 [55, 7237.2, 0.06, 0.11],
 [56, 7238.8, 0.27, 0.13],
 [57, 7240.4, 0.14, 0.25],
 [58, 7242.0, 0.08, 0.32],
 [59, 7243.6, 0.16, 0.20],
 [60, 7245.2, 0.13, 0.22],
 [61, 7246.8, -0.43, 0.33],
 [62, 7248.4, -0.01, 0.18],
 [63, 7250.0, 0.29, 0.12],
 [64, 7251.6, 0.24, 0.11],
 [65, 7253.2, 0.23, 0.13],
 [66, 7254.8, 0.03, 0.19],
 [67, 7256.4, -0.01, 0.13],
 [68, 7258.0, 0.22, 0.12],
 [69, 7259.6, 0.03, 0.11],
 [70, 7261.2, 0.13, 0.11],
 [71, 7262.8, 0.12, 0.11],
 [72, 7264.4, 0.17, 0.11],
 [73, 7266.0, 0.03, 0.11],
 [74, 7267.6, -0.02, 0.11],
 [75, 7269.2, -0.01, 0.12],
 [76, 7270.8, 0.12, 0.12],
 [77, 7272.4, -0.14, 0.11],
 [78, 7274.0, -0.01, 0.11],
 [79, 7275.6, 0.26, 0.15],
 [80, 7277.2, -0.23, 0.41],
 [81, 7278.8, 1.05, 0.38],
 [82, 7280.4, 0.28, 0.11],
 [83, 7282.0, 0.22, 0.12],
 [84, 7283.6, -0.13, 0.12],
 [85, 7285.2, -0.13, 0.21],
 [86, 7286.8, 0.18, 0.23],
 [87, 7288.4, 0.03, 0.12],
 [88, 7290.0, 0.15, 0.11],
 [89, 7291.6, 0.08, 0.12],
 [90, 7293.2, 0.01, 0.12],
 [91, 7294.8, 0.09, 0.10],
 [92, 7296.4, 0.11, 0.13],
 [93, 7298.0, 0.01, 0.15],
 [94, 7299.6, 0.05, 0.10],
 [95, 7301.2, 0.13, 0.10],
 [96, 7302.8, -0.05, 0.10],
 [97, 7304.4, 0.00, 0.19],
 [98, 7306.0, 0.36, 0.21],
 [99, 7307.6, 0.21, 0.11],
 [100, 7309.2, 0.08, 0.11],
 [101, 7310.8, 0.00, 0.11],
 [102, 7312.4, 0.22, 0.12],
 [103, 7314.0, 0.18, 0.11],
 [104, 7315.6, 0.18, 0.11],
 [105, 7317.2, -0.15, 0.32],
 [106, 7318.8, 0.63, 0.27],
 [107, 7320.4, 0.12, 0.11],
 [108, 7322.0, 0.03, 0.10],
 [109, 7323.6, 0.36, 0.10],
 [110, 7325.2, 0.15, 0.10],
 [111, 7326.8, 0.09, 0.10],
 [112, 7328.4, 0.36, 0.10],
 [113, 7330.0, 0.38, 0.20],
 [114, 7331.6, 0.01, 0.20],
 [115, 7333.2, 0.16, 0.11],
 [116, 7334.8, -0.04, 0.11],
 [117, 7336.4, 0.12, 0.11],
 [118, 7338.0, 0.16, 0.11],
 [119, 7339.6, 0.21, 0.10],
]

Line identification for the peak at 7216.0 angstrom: [O II] 3727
